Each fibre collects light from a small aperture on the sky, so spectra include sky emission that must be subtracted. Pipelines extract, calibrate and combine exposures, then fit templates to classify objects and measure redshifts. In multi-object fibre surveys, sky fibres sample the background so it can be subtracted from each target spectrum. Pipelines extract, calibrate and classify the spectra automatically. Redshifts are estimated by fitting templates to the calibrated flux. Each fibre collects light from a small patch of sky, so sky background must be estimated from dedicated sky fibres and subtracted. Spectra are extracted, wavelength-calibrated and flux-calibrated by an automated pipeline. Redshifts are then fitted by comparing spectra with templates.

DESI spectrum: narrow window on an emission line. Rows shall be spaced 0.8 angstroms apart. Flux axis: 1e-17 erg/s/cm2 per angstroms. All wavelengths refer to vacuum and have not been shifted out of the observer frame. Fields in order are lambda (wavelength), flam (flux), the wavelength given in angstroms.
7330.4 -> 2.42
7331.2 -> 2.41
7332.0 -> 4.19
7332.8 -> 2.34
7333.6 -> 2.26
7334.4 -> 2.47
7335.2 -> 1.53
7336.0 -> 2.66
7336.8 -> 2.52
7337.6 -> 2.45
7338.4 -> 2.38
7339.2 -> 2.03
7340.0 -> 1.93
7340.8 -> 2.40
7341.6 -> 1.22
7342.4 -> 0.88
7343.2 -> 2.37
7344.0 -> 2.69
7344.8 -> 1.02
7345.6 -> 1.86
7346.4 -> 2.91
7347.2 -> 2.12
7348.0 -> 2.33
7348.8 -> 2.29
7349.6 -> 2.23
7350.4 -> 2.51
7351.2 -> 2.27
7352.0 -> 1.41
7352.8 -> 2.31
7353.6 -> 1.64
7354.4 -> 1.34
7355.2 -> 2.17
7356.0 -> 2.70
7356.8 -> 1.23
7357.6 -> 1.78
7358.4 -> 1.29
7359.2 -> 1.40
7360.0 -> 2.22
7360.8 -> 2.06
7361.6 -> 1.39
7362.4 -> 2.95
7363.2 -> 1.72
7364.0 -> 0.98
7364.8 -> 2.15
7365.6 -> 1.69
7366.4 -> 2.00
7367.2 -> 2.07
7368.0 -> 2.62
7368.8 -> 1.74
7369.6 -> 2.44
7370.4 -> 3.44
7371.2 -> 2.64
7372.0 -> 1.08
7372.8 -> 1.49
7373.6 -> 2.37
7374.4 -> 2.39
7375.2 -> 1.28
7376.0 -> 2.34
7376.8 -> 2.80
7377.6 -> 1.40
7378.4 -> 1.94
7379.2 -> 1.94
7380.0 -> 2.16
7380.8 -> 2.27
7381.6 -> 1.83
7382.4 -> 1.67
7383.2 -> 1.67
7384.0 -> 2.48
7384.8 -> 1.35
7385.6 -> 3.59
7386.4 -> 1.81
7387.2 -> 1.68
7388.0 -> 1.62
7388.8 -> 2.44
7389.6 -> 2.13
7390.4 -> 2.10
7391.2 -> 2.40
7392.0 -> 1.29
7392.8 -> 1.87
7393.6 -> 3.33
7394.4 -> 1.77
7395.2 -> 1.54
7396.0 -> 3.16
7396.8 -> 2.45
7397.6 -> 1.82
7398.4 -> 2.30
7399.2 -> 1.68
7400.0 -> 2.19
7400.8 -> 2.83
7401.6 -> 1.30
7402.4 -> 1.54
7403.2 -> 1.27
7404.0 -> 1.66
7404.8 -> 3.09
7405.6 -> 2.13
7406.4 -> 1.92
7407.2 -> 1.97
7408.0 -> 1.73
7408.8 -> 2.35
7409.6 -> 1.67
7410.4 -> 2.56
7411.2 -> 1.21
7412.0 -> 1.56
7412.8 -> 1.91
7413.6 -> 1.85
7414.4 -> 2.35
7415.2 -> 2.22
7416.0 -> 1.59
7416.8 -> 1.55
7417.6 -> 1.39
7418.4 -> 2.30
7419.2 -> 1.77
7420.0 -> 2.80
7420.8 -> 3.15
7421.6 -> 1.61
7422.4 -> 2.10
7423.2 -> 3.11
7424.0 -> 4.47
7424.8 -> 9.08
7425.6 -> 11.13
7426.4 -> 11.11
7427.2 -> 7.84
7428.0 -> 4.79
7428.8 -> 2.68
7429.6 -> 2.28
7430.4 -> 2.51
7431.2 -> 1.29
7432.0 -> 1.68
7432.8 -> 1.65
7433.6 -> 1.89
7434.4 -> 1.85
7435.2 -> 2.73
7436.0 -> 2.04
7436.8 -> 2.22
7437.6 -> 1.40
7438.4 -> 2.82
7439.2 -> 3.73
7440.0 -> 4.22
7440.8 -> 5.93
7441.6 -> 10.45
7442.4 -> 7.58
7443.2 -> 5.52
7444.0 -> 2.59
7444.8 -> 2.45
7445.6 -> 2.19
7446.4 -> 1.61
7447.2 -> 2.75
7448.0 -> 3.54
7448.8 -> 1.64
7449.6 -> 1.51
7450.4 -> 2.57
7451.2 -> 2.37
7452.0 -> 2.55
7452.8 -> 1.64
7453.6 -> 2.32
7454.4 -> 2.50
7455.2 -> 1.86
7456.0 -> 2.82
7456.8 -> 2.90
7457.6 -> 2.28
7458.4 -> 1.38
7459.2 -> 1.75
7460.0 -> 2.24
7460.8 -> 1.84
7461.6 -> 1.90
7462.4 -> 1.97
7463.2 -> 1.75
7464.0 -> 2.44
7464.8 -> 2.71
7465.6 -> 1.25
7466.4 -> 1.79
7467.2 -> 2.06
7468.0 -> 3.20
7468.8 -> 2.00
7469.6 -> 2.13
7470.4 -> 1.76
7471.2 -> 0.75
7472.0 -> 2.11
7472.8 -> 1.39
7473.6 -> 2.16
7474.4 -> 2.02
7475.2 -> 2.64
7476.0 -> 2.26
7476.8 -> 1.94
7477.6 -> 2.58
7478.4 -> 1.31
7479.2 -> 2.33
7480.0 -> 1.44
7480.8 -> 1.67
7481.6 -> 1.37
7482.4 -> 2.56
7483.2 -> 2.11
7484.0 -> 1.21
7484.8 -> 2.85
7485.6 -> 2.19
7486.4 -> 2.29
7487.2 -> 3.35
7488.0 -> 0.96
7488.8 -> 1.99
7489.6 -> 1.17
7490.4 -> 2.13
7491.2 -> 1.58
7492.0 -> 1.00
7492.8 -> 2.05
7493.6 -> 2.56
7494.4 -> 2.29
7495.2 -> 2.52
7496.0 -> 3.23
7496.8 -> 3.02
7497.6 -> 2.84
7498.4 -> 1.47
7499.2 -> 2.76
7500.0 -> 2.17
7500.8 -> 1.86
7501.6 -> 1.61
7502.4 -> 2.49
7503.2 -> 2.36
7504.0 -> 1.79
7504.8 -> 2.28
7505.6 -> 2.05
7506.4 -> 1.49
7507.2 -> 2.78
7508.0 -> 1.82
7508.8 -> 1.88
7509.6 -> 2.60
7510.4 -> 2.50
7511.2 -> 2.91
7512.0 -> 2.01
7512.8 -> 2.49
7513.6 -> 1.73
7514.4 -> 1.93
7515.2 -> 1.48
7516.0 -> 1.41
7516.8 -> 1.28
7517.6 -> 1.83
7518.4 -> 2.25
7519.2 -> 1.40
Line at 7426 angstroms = [S II] 6716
